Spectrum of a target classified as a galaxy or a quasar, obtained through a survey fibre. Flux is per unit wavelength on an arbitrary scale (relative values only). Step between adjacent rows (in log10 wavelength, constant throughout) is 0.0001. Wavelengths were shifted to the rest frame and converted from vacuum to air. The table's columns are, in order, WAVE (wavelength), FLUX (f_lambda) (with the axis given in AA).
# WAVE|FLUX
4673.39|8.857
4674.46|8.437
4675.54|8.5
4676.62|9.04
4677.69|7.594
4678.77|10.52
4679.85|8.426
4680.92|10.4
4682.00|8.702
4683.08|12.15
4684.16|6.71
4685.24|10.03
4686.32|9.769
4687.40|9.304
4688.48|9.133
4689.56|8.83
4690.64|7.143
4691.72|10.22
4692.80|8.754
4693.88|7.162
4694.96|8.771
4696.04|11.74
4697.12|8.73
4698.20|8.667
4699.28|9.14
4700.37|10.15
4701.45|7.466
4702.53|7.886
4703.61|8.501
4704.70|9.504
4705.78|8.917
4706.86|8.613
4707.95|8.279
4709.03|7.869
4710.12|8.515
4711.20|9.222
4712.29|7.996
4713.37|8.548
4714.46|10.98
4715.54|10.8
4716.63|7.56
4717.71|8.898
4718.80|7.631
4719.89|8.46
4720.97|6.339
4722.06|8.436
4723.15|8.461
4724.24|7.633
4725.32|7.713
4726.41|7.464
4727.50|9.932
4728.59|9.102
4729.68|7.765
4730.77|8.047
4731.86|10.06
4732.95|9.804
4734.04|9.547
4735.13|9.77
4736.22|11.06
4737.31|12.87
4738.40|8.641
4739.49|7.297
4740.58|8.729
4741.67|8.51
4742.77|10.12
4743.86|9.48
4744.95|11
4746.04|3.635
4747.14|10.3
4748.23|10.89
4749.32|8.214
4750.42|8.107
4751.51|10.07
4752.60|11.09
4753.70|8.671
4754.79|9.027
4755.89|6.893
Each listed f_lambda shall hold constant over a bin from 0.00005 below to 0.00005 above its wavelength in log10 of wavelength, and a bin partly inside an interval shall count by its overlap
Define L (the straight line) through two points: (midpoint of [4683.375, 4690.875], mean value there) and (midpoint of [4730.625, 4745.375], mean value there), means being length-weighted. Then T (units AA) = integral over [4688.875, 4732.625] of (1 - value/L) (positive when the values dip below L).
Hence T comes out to 2.8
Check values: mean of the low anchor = 8.87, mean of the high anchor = 9.67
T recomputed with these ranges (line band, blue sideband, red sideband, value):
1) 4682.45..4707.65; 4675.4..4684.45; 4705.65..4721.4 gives -0.2 AA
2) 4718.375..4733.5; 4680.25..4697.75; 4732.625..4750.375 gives 1.5 AA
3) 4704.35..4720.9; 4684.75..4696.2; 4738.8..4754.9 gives 0.6 AA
